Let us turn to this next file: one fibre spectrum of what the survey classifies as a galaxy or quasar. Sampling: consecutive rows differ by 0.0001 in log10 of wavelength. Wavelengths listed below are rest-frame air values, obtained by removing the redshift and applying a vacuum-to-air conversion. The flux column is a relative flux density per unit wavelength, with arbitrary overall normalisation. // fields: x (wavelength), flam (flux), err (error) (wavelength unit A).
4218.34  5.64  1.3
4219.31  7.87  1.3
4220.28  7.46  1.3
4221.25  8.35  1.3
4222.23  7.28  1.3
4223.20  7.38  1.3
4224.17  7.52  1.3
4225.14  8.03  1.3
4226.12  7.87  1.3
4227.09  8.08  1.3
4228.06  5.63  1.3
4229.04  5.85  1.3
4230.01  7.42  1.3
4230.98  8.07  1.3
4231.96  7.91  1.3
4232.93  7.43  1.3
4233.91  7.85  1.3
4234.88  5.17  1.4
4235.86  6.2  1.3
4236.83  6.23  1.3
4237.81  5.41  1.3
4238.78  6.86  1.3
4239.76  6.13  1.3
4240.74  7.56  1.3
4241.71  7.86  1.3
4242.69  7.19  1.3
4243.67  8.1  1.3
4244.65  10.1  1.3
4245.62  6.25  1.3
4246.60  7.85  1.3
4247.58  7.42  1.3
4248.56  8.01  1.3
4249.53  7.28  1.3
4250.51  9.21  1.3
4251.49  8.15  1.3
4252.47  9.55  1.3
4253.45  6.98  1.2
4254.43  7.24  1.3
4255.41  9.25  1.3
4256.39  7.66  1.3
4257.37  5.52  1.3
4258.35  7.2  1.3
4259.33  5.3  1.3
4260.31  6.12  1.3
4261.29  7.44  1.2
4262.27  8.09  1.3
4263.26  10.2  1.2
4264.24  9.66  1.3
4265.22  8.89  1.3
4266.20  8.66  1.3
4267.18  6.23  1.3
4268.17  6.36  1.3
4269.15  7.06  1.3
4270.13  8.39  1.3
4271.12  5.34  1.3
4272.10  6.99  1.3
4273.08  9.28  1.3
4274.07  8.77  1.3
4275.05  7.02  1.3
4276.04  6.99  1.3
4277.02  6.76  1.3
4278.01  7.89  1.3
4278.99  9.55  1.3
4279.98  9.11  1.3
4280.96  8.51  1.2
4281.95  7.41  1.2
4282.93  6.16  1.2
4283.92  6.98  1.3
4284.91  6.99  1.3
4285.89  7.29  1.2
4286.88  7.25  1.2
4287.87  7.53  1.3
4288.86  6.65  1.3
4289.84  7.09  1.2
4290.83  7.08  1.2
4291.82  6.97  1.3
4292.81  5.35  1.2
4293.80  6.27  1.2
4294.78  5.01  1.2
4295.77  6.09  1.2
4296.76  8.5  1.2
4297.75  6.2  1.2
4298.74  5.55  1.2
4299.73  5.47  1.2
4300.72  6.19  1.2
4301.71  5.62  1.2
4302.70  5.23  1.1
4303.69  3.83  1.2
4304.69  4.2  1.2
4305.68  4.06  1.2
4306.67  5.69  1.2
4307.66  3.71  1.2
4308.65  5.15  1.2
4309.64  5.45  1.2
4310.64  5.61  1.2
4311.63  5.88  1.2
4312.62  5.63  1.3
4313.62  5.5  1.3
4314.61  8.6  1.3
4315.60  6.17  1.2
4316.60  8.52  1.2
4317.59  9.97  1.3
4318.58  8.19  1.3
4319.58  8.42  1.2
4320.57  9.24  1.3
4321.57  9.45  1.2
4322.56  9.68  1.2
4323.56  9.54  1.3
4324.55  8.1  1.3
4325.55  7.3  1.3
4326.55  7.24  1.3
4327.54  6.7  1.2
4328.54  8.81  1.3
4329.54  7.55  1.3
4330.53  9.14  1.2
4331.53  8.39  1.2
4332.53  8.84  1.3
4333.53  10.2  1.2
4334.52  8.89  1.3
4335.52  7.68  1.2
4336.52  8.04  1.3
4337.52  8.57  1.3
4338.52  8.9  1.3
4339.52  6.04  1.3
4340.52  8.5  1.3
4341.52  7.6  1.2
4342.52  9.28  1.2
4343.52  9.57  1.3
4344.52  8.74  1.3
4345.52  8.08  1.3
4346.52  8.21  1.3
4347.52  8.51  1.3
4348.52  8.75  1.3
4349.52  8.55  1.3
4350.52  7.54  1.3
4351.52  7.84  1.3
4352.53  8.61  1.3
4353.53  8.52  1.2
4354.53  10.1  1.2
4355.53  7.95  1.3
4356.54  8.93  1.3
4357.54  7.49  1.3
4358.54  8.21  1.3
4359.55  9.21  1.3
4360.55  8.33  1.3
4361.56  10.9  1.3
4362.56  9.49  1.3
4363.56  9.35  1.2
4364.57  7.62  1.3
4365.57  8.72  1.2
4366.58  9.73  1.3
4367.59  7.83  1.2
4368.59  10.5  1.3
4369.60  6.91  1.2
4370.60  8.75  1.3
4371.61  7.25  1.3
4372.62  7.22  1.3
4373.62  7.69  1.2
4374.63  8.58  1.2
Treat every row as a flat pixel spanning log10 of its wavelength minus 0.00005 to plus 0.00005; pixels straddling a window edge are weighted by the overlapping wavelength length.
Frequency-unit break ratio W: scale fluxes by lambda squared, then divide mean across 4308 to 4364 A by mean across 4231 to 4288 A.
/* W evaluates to 1.1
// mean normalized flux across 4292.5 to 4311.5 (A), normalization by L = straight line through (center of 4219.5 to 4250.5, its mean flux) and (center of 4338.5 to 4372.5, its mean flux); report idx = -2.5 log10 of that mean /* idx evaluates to 0.42 mag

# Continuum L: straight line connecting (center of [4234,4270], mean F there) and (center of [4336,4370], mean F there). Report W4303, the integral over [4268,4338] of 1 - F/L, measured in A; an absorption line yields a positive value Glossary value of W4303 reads 7.5 A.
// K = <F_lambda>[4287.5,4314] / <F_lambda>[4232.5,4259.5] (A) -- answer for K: 0.78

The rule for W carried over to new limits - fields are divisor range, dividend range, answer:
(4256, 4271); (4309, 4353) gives 1.12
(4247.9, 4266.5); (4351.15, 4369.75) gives 1.17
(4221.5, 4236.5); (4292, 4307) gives 0.80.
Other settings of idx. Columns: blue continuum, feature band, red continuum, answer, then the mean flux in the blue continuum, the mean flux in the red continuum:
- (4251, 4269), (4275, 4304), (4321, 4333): 0.18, 7.68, 8.39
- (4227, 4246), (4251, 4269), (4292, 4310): -0.19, 7.05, 5.45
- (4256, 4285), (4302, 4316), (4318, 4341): 0.46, 7.56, 8.41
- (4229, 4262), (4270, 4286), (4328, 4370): 0.02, 7.31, 8.59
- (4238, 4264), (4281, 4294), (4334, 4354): 0.14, 7.63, 8.32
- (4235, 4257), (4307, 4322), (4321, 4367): 0.18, 7.52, 8.55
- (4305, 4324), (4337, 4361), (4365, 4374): -0.08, 7.04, 8.3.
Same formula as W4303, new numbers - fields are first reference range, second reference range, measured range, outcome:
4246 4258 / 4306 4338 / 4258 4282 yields 0.1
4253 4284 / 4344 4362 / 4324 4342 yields 0.4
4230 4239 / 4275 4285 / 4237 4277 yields -1.9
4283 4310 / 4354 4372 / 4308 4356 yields -3.9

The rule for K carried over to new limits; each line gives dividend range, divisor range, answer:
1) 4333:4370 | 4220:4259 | 1.16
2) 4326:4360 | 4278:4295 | 1.17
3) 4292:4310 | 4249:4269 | 0.70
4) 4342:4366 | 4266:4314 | 1.33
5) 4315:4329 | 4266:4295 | 1.16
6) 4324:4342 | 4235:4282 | 1.07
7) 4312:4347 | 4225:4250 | 1.14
